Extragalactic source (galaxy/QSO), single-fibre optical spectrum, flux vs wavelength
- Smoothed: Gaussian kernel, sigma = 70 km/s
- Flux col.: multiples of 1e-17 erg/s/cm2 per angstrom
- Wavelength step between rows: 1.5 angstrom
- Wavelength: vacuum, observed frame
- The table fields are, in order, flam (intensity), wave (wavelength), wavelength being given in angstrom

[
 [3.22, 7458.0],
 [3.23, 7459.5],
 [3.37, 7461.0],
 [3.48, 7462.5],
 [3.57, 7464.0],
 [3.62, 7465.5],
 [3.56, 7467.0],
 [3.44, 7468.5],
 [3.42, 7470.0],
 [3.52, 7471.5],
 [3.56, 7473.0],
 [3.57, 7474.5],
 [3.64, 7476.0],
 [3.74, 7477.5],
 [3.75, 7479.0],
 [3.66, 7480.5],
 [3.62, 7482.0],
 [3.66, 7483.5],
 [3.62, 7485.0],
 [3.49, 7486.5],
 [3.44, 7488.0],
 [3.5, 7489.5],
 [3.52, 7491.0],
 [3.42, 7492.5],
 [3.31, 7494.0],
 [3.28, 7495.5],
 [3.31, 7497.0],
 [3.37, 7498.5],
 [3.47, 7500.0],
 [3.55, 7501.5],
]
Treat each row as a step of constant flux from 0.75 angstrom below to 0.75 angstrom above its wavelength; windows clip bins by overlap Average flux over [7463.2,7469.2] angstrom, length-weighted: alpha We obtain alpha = 3.55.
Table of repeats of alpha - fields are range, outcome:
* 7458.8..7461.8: 3.3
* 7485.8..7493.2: 3.47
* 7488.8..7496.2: 3.41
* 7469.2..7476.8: 3.54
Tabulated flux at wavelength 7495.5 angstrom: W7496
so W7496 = 3.28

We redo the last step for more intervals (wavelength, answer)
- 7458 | 3.22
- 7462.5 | 3.48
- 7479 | 3.75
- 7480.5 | 3.66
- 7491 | 3.52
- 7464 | 3.57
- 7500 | 3.47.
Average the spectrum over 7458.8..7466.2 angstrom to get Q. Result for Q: 3.45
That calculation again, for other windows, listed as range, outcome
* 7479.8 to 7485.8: 3.64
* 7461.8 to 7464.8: 3.53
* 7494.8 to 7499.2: 3.32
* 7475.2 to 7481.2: 3.7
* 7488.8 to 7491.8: 3.51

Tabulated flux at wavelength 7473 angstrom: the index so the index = 3.56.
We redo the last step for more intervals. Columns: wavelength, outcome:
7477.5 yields 3.74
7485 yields 3.62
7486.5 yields 3.49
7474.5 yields 3.57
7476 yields 3.64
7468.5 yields 3.44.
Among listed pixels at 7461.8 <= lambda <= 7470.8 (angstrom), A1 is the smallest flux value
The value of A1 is 3.42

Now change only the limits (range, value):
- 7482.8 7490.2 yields 3.44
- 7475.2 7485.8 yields 3.62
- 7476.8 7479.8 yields 3.74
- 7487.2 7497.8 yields 3.28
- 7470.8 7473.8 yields 3.52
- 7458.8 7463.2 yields 3.23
